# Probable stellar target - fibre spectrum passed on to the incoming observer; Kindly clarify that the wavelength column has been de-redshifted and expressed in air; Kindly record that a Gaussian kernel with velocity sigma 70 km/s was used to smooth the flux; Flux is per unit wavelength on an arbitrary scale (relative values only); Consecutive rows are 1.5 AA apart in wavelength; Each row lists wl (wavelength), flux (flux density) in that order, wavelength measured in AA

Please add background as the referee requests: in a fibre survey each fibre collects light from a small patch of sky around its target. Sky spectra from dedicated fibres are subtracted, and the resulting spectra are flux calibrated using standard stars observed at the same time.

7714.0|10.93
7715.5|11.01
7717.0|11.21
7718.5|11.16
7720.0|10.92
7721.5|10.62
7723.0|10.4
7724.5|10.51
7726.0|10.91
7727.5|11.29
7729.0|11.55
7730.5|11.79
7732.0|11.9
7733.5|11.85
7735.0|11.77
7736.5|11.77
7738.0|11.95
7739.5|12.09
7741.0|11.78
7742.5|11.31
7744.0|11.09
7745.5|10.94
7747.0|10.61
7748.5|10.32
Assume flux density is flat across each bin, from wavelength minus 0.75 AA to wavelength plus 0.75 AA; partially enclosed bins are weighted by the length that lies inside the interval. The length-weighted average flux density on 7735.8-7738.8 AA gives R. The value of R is 11.9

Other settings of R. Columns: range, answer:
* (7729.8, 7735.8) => 11.8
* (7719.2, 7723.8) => 10.7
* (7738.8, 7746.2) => 11.4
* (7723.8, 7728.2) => 10.9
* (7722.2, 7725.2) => 10.5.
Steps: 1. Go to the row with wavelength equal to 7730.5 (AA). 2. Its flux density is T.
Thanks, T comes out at 11.79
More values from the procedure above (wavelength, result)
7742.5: 11.31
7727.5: 11.29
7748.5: 10.32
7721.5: 10.62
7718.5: 11.16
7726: 10.91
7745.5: 10.94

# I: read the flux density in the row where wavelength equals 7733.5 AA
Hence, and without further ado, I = 11.85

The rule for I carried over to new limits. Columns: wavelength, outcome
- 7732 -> 11.9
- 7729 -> 11.55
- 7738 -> 11.95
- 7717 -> 11.21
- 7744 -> 11.09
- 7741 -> 11.78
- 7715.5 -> 11.01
